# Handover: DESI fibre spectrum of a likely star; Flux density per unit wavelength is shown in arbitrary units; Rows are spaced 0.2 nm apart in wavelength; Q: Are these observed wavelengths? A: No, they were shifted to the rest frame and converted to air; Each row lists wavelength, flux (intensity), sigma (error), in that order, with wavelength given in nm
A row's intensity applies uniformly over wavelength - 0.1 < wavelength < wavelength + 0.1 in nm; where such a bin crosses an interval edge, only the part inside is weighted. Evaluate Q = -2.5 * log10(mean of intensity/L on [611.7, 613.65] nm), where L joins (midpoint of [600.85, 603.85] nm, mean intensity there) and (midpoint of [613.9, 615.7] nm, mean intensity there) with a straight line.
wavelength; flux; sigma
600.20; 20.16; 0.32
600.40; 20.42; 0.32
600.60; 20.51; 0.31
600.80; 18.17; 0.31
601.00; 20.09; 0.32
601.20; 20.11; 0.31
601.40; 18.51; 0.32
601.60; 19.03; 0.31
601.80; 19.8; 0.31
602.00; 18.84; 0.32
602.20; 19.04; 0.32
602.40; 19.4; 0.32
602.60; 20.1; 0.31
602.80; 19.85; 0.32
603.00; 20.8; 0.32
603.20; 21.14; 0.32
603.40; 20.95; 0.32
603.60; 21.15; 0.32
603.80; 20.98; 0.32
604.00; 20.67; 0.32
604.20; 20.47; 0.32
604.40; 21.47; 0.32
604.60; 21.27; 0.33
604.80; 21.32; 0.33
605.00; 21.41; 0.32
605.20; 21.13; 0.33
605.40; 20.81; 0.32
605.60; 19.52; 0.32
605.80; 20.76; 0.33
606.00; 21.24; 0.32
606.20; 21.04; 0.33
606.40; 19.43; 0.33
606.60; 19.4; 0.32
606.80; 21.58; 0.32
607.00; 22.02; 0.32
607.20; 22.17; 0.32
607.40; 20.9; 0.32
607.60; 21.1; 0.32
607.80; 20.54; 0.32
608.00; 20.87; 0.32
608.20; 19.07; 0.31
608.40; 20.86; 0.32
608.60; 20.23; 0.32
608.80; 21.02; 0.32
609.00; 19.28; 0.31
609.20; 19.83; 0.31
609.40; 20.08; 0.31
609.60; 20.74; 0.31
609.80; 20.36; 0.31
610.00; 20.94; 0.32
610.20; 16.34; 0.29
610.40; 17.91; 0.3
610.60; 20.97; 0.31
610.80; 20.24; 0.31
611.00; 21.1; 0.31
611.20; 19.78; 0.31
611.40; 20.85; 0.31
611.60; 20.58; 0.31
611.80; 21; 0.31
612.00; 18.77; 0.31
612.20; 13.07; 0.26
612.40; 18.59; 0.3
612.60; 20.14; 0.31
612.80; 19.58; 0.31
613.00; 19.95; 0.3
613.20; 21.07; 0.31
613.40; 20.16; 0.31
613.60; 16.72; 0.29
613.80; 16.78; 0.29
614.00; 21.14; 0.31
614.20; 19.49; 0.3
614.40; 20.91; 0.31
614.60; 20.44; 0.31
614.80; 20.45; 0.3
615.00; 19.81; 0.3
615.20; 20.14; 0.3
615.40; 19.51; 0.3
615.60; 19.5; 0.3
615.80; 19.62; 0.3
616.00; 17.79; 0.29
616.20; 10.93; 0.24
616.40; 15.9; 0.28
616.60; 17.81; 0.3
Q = 0.06 mag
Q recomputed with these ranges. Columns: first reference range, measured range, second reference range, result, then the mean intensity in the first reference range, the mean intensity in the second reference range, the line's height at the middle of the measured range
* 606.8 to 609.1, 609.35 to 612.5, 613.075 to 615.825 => 0.046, 20.8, 19.7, 20.3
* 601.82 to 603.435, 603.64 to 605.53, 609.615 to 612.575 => -0.064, 20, 19.4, 19.8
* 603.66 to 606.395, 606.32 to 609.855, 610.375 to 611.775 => 0.005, 20.9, 20.4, 20.6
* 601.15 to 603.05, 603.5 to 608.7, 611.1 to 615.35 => -0.071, 19.5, 19.5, 19.5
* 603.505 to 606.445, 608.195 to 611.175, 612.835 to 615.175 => 0.017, 20.9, 19.7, 20.3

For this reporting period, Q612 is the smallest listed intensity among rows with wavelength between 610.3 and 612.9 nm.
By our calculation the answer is 13.07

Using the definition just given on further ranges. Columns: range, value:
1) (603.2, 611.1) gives 16.34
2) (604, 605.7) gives 19.52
